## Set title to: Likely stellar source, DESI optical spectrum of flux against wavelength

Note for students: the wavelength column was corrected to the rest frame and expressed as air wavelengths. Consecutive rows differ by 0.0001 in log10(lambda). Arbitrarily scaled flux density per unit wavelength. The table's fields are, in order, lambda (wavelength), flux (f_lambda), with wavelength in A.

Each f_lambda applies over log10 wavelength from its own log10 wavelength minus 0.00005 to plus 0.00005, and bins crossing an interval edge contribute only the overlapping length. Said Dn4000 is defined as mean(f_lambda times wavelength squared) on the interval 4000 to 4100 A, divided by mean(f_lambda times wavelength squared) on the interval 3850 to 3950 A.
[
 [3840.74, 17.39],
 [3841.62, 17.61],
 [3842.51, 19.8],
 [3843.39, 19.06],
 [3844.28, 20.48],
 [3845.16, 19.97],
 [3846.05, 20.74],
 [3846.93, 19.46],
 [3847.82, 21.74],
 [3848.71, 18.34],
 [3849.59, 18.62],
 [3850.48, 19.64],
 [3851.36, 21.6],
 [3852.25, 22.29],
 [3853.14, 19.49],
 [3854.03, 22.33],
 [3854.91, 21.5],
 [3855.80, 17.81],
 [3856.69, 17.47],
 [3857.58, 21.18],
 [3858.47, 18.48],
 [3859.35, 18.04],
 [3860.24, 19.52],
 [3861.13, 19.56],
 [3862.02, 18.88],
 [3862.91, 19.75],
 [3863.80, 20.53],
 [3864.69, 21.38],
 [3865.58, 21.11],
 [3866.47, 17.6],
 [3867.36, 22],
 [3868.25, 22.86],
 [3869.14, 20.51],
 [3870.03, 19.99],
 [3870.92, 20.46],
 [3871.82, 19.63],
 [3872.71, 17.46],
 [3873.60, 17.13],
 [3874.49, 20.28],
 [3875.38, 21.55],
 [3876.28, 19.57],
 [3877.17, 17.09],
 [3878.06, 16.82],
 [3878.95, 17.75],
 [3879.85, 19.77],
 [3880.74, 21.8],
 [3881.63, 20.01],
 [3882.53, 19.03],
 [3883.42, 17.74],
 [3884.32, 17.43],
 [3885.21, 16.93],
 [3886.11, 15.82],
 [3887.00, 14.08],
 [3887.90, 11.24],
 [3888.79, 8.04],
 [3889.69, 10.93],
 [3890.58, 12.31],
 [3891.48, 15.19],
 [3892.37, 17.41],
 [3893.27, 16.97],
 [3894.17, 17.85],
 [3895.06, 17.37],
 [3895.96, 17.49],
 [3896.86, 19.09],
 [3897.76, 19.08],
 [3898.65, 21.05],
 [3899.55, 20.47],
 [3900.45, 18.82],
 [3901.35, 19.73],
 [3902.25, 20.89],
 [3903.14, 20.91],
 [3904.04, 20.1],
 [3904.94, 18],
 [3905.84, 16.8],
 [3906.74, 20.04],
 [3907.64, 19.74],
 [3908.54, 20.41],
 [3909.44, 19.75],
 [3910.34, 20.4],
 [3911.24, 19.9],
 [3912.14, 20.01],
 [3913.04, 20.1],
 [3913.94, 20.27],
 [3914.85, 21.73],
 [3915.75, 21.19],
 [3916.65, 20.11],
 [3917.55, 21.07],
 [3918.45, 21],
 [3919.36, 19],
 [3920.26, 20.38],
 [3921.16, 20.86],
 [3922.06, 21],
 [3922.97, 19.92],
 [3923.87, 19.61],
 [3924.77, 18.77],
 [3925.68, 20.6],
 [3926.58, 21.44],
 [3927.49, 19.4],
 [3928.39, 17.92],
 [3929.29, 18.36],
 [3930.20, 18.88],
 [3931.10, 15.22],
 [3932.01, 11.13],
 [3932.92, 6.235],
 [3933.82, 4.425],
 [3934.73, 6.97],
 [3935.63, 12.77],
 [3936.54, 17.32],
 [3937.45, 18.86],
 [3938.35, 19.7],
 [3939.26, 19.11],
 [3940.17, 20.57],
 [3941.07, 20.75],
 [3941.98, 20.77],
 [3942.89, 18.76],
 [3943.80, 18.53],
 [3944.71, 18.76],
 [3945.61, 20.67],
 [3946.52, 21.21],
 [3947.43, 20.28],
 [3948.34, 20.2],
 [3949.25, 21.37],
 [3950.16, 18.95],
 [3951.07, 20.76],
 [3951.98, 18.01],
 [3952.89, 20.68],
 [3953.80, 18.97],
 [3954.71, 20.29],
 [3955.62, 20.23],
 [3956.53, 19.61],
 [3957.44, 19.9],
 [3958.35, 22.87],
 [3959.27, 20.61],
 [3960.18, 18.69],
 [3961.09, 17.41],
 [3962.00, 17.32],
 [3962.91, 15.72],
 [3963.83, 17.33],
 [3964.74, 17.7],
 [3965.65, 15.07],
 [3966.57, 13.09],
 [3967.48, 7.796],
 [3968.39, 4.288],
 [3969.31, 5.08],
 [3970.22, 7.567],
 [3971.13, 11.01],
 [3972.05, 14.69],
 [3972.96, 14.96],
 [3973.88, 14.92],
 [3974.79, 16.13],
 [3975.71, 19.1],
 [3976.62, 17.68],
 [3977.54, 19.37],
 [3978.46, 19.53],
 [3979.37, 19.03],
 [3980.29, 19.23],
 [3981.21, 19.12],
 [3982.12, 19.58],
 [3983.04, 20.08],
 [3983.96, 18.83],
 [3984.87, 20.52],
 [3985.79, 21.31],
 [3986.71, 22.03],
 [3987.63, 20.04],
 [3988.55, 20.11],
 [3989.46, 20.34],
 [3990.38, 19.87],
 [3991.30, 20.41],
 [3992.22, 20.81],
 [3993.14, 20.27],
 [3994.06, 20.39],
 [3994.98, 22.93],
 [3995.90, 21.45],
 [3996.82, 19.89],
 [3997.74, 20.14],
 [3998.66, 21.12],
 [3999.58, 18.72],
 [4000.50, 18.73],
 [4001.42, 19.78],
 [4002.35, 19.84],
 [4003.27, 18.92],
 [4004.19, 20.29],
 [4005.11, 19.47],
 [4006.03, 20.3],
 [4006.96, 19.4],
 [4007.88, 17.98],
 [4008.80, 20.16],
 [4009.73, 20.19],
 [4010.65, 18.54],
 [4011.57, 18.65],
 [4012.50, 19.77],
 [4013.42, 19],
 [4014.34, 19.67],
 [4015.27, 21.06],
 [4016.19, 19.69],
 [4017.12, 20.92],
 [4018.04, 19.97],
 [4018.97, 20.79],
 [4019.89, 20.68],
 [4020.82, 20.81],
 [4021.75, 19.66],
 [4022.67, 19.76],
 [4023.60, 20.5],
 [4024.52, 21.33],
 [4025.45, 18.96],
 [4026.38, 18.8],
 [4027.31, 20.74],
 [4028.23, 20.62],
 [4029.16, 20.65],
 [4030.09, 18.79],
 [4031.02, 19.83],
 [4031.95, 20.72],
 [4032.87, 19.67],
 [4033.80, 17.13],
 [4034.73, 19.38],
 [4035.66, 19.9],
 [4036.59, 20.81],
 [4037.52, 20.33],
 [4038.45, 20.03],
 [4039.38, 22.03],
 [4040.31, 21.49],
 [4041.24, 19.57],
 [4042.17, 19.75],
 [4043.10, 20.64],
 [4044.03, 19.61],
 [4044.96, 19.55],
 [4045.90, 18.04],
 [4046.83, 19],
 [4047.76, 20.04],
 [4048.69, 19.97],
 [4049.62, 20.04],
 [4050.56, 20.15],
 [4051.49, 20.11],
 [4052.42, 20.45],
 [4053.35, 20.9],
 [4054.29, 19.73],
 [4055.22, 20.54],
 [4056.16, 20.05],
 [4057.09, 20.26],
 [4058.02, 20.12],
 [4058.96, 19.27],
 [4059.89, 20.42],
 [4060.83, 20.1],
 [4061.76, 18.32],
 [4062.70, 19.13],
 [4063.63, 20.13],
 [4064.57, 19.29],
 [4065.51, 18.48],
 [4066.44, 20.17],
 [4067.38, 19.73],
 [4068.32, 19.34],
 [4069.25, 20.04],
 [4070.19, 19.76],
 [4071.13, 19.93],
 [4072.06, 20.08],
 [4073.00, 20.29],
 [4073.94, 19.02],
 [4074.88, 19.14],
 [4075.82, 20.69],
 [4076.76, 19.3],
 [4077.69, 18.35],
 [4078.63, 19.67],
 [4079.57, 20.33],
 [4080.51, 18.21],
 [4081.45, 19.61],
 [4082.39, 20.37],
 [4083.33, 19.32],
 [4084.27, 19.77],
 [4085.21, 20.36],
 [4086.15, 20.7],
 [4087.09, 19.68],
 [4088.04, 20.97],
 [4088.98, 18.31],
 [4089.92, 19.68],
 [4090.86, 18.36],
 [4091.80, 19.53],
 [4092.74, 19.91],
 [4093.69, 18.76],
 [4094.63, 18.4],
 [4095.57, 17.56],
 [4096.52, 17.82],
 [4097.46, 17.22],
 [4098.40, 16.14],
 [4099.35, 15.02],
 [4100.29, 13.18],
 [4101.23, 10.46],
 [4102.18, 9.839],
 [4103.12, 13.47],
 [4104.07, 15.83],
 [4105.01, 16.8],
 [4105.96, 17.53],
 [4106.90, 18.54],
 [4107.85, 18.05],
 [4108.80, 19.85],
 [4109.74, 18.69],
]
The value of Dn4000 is 1.1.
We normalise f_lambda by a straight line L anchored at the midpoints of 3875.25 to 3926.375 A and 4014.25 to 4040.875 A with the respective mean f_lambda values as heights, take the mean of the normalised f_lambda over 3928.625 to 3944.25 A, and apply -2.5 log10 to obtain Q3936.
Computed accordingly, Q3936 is 0.202 mag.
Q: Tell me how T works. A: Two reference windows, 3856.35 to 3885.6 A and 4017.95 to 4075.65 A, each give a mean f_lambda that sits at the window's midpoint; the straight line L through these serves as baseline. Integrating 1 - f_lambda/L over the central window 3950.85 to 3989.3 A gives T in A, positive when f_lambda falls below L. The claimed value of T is 4.67 A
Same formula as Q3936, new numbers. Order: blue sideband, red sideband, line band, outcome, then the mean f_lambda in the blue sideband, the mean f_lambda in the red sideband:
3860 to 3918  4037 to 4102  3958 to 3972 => 0.326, 18.7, 19.3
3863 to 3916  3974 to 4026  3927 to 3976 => 0.164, 18.6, 19.8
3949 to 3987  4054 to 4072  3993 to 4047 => -0.076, 17.3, 19.7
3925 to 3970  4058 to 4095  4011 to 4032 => -0.085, 17.1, 19.6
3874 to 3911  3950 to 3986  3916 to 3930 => -0.138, 18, 17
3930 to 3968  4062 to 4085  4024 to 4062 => -0.050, 17.4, 19.6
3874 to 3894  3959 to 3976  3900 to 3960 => -0.239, 16.7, 14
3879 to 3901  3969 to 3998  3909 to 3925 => -0.171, 16.9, 18.4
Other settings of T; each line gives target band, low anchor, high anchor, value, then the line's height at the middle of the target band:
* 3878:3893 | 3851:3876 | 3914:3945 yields 2.6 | 19.3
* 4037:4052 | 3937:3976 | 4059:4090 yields -0.7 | 19.1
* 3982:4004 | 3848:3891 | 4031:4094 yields -1.0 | 19.4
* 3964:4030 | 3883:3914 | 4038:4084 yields 1.5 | 19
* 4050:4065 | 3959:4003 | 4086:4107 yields -2.3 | 17.3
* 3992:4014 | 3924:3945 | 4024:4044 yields -1.0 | 19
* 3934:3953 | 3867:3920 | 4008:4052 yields 0.5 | 19.1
